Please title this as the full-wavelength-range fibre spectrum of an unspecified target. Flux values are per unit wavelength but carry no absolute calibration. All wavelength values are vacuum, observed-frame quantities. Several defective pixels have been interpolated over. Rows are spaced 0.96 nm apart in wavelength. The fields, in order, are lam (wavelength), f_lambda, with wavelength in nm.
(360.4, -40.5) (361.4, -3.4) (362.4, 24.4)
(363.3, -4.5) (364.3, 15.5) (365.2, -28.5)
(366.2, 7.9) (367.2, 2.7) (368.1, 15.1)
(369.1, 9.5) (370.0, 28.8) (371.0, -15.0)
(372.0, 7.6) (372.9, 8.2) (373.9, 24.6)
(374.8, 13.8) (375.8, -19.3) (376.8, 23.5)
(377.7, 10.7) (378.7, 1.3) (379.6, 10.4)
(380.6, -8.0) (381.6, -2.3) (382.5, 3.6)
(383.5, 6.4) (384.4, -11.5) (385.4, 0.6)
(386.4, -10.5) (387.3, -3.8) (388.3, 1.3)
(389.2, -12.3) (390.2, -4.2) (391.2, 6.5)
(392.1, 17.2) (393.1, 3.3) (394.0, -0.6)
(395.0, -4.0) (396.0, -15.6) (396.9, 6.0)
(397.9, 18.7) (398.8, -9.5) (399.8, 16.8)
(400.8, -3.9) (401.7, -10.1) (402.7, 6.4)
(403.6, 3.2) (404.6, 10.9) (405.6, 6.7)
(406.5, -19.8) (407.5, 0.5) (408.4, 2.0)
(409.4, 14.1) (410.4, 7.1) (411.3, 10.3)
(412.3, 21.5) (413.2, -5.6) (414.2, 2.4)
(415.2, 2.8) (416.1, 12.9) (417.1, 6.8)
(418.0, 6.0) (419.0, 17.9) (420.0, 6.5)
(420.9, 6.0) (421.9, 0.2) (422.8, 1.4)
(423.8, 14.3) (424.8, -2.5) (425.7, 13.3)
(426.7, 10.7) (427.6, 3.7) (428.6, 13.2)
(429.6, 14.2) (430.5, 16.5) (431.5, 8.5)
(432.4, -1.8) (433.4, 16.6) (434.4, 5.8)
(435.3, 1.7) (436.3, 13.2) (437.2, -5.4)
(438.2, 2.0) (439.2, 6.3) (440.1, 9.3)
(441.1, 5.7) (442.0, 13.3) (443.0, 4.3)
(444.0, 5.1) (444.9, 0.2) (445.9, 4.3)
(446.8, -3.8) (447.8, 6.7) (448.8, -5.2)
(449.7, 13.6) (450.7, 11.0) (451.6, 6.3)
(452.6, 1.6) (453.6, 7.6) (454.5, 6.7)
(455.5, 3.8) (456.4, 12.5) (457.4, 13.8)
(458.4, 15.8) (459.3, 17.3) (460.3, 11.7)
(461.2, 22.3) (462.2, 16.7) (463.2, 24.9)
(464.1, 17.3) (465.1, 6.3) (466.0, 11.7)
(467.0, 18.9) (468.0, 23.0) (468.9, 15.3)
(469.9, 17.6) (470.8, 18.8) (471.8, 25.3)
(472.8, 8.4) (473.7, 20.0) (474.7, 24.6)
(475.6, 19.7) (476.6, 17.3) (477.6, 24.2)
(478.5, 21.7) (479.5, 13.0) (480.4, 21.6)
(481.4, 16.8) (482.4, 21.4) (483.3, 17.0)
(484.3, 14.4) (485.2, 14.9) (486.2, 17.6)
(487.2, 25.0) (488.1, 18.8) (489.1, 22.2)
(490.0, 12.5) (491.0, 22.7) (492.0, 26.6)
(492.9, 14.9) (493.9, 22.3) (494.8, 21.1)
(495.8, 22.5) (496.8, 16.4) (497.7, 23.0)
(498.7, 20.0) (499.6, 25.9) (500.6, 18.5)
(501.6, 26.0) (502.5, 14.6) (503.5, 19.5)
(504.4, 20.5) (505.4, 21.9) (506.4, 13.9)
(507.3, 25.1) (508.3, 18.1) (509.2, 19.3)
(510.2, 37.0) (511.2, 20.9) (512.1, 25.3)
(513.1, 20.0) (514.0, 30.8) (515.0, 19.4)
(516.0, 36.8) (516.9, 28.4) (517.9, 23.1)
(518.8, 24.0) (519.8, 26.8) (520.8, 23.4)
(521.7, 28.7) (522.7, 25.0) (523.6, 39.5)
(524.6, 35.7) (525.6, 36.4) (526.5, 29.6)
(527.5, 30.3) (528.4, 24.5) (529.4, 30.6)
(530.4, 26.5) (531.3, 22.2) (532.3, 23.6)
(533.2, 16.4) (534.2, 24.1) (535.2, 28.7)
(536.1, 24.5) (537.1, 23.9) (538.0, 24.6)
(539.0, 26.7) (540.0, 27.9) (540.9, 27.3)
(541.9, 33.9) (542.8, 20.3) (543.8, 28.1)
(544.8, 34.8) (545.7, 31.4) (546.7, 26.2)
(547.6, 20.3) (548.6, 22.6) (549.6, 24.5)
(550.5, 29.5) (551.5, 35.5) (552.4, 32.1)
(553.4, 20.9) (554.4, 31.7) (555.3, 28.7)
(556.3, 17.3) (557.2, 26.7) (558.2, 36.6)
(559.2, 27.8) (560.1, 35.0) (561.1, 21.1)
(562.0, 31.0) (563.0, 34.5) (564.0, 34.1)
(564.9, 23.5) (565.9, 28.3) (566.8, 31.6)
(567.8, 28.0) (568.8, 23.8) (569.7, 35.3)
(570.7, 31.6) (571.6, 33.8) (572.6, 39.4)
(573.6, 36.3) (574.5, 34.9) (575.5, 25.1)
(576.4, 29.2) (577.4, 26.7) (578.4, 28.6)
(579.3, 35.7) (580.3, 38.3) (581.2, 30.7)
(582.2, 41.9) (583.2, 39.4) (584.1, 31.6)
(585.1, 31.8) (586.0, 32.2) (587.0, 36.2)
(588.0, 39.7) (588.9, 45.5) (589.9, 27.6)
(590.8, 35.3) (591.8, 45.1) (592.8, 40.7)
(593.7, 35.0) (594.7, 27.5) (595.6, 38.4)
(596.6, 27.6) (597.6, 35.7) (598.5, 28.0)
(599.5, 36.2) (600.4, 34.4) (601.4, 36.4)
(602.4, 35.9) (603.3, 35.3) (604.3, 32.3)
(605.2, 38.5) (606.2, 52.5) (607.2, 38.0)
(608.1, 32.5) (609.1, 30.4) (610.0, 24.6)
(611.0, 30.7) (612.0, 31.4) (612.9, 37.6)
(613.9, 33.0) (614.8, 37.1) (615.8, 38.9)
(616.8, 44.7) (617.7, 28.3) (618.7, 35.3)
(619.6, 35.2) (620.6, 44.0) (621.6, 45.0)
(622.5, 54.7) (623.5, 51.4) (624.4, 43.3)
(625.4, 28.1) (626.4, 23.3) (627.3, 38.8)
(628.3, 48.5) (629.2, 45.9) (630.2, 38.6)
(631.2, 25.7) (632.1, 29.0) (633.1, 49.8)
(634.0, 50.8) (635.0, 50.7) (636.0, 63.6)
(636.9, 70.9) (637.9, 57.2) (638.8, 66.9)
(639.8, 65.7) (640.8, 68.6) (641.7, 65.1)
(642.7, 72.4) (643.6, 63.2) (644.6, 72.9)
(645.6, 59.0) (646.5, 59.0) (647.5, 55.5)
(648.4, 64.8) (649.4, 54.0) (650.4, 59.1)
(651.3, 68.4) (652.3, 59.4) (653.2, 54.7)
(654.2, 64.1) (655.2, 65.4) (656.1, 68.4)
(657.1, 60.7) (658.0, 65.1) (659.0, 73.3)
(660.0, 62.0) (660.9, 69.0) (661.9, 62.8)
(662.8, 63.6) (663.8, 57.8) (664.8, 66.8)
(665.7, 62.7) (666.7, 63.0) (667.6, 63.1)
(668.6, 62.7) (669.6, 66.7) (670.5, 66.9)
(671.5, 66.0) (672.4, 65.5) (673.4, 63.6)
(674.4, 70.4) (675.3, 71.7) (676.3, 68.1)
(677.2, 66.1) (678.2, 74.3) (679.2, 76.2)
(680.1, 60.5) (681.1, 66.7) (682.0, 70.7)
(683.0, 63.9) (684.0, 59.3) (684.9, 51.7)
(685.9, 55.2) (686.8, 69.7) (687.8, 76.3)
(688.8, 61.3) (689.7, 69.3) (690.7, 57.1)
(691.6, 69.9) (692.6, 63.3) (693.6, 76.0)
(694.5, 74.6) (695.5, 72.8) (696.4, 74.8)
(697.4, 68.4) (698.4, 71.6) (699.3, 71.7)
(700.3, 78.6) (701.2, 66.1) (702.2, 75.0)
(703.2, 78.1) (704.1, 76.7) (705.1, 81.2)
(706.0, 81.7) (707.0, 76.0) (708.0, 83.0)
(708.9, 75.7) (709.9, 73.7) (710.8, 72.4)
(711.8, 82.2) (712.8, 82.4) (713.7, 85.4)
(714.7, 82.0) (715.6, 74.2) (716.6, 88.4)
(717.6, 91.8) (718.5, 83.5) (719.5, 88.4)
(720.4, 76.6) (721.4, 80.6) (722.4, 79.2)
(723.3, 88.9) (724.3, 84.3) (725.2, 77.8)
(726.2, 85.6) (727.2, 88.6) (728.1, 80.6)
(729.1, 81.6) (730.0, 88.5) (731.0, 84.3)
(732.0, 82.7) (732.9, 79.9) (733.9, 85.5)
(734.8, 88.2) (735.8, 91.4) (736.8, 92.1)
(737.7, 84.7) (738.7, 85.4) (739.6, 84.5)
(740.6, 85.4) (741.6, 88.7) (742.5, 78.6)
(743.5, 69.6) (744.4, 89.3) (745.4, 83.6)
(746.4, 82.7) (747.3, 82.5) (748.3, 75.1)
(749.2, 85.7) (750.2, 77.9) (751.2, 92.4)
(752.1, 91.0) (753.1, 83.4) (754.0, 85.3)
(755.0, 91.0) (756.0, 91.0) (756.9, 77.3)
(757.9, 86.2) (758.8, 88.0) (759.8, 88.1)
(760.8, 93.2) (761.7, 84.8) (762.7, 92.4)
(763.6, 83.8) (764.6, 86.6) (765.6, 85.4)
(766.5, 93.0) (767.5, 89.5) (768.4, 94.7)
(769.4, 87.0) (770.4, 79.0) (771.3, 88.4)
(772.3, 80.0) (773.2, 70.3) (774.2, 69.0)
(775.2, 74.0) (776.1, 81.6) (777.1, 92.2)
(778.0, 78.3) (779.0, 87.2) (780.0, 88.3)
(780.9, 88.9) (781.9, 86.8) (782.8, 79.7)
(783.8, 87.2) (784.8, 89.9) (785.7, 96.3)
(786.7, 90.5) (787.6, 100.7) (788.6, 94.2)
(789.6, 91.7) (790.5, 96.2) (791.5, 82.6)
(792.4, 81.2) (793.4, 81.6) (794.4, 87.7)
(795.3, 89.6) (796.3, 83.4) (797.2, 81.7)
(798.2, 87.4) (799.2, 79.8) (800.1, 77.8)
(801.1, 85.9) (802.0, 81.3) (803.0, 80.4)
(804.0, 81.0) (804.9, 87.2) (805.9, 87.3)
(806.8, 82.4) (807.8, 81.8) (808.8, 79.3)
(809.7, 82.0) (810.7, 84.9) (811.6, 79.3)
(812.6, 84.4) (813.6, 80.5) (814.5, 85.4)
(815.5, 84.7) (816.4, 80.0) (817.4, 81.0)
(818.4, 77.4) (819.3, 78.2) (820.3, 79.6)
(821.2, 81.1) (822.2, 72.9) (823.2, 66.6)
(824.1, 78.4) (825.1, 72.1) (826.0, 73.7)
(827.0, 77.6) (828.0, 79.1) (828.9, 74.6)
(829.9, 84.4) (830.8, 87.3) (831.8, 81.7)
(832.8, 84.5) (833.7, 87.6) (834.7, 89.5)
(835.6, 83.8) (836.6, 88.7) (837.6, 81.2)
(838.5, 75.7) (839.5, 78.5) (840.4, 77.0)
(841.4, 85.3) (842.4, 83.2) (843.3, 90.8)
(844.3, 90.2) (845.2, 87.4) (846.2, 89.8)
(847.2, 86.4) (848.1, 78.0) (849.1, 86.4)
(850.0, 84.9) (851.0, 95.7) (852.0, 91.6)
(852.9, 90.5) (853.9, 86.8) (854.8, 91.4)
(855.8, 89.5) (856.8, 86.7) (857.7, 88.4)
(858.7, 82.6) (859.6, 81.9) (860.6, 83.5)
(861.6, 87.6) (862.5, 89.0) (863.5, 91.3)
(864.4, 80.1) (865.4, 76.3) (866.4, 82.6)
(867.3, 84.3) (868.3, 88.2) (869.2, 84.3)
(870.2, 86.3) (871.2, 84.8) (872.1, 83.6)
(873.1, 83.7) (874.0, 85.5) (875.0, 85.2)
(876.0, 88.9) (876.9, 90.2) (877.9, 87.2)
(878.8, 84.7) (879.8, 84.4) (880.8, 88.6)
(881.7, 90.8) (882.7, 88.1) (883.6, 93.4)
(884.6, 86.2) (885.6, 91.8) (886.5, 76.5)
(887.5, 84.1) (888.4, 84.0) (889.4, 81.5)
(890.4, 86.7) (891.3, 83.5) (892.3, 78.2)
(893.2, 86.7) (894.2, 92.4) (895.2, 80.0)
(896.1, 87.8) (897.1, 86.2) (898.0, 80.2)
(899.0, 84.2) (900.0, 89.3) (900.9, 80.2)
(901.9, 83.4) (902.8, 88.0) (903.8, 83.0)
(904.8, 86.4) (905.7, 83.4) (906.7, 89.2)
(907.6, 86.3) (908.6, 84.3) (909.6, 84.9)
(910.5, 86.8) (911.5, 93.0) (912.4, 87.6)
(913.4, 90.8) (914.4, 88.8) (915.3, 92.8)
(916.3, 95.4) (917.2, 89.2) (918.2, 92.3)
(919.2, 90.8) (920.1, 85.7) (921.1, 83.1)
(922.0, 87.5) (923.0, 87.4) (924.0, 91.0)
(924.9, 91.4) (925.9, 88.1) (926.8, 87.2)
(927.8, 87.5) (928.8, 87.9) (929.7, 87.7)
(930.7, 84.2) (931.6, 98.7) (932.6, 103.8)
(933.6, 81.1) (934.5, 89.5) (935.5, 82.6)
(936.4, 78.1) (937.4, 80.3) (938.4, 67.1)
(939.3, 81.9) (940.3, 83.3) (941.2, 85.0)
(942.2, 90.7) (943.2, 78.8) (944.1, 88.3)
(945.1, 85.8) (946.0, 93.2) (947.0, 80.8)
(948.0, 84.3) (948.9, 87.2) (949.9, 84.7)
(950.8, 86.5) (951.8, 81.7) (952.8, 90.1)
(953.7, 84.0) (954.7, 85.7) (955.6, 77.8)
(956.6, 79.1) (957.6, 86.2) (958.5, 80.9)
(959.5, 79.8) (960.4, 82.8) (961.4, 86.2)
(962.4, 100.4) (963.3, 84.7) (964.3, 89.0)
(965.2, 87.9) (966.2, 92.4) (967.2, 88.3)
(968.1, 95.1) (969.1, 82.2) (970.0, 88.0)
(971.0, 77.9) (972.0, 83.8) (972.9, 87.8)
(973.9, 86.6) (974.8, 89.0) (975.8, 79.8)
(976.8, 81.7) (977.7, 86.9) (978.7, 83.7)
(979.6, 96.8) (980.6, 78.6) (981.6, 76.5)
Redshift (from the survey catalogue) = 0.59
